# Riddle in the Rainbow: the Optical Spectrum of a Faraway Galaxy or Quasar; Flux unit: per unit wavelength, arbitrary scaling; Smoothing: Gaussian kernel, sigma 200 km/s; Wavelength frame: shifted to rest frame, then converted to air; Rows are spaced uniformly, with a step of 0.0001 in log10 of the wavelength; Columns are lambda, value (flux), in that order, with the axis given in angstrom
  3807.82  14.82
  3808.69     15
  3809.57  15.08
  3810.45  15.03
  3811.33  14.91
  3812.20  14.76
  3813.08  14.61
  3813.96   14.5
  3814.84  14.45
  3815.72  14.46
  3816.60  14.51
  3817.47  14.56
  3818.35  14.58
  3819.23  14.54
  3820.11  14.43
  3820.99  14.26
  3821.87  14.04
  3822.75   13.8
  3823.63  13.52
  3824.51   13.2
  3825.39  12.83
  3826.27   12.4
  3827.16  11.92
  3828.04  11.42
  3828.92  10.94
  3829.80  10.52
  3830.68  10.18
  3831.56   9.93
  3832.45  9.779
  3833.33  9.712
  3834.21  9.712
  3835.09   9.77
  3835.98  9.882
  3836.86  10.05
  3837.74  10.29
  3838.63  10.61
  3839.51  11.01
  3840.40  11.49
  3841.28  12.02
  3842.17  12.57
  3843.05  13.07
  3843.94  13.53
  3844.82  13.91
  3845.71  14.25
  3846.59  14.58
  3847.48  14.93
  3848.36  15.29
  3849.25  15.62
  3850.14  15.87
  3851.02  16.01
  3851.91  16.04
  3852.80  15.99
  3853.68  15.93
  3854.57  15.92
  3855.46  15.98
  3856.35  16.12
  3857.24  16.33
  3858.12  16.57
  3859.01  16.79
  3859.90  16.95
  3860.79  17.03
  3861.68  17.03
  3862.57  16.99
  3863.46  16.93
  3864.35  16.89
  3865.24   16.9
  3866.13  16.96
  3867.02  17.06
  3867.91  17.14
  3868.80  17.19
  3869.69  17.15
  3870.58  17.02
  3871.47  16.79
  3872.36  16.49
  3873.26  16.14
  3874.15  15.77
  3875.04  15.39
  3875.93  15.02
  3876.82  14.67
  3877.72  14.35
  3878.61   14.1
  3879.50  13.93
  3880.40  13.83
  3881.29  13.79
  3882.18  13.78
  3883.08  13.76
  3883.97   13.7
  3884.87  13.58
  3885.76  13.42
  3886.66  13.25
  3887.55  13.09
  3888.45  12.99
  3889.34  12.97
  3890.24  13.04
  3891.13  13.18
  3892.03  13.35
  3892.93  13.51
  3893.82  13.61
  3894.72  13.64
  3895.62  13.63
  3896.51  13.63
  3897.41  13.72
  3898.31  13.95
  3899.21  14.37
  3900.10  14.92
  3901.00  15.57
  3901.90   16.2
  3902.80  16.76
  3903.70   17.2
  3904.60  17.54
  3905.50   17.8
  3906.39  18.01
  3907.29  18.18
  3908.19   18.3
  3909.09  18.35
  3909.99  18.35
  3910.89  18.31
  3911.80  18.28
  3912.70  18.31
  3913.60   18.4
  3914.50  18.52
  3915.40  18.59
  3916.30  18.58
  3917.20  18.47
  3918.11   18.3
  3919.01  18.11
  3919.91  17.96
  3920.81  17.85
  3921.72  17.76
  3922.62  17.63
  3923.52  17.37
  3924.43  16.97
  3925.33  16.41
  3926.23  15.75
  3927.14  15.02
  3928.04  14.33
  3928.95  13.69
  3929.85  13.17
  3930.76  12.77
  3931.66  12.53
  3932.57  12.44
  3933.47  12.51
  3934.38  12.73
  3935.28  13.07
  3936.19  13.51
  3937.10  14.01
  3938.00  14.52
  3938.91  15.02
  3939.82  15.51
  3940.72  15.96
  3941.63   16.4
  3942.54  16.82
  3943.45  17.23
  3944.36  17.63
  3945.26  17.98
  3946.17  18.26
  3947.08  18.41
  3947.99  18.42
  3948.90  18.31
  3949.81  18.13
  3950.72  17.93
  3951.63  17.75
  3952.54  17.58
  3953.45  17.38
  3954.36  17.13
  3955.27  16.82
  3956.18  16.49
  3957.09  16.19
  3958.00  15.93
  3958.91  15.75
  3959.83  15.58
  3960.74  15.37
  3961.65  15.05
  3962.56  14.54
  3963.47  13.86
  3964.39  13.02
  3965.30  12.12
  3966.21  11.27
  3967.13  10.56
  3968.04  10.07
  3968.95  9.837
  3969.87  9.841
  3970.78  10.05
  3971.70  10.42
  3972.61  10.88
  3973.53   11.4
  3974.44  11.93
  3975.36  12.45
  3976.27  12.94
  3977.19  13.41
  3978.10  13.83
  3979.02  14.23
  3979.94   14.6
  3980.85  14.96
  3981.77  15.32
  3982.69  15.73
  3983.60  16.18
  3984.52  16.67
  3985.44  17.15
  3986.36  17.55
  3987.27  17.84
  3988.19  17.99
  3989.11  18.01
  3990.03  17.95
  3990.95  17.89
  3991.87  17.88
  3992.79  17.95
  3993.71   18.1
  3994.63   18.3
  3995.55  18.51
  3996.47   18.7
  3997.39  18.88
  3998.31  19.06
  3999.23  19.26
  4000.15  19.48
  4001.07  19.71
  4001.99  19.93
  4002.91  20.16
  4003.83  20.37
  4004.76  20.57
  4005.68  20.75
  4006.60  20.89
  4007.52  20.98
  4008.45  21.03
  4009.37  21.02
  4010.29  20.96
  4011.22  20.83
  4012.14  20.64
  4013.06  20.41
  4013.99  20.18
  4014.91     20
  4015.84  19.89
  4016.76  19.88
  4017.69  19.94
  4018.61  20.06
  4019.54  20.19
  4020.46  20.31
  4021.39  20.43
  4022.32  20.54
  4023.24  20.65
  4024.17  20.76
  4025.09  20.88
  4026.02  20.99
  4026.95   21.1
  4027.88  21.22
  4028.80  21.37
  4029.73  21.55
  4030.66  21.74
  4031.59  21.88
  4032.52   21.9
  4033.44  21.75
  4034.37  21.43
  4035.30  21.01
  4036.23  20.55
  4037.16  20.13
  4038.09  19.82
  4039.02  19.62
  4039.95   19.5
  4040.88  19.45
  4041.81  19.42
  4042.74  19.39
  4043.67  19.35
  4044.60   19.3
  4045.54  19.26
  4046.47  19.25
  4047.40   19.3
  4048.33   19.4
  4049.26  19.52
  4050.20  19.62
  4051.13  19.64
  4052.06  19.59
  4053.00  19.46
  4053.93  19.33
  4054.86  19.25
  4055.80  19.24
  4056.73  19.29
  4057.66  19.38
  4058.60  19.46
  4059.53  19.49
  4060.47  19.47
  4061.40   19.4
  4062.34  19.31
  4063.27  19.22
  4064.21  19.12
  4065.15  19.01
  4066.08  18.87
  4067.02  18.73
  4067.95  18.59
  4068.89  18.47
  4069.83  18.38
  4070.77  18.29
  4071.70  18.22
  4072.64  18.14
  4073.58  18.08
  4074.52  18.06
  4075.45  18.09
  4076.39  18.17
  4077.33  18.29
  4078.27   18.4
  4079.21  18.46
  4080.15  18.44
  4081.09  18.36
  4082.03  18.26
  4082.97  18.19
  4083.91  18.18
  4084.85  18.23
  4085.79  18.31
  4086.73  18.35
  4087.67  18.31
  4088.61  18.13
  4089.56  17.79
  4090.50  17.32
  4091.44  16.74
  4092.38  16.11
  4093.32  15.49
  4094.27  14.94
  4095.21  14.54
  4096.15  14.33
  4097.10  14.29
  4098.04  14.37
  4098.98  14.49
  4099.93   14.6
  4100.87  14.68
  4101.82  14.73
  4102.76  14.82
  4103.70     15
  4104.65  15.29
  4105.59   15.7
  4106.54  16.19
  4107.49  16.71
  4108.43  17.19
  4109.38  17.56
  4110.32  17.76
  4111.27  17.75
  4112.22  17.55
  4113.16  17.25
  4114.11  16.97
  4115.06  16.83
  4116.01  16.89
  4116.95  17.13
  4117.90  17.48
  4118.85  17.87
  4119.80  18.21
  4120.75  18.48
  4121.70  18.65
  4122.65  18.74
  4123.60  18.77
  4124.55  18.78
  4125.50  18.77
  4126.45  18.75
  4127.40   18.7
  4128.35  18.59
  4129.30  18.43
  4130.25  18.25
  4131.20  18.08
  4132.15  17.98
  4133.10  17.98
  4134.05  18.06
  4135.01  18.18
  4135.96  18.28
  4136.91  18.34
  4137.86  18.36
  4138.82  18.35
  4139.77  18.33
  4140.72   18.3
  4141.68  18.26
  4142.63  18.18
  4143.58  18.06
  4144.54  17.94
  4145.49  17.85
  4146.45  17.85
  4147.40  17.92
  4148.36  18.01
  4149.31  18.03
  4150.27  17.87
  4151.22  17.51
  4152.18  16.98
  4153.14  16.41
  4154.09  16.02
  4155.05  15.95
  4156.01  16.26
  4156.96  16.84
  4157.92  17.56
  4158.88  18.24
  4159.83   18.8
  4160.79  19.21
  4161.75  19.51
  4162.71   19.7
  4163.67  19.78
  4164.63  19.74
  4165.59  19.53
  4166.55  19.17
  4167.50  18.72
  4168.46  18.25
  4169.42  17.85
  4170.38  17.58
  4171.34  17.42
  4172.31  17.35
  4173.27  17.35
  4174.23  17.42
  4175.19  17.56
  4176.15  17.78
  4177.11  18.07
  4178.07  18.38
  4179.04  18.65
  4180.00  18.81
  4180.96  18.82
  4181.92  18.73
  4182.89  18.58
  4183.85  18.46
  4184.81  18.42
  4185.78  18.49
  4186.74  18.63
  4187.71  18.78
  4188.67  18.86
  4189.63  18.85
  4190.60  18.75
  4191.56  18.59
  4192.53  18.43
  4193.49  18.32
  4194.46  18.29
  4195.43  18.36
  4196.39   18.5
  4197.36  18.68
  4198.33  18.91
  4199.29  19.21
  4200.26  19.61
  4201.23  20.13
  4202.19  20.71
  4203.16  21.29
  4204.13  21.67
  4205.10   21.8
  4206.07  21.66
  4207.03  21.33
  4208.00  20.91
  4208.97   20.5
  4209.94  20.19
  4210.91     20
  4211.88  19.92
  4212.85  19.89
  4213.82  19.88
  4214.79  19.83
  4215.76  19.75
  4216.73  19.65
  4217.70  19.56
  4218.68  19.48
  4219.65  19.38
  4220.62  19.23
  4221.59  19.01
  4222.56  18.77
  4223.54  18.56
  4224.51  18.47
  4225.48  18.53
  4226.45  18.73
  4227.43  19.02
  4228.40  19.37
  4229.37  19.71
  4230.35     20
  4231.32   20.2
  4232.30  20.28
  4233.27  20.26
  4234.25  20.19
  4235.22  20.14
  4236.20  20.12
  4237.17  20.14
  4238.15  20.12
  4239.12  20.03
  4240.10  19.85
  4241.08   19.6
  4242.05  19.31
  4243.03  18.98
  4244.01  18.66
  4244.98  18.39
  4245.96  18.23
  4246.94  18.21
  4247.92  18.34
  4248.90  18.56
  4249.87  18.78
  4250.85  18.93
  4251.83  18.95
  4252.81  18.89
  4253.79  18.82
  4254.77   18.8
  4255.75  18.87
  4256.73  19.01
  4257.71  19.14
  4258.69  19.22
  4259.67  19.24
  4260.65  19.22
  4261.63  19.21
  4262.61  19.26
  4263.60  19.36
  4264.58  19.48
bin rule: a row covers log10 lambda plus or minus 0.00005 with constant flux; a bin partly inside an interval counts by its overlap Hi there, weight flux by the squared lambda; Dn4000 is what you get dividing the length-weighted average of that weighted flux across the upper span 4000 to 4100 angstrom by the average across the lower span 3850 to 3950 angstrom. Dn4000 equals 1.3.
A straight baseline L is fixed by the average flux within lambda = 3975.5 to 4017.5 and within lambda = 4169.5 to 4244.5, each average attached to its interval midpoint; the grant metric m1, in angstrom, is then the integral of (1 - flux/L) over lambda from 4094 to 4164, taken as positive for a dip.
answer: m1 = 5.7 angstrom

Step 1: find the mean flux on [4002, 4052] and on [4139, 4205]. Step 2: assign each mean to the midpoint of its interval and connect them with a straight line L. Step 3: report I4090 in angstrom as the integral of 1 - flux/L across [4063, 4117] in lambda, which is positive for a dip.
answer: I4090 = 6.6 angstrom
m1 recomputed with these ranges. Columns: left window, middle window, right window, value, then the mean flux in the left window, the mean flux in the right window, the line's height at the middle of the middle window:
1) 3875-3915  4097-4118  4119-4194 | 1.8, 15.2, 18.2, 17.7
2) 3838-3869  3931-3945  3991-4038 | 2.5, 15.3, 20.3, 17.9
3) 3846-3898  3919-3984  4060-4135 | 4.6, 15.2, 17.5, 16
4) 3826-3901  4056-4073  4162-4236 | -1.8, 14.1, 19.2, 17.2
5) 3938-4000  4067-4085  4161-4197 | -1.2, 15.7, 18.5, 17.1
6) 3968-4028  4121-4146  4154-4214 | 0.3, 17.8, 18.9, 18.6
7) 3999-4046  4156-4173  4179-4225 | 1.0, 20.4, 19.4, 19.6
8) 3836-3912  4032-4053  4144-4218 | -3.4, 15.1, 18.8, 17.1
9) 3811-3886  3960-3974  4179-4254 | 3.5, 14.2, 19.4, 15.9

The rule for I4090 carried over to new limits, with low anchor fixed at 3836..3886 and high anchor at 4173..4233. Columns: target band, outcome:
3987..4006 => -2.5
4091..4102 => 1.8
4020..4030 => -2.3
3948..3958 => -0.8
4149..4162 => 0.8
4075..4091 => -0.4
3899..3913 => -1.6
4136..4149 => 0.3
